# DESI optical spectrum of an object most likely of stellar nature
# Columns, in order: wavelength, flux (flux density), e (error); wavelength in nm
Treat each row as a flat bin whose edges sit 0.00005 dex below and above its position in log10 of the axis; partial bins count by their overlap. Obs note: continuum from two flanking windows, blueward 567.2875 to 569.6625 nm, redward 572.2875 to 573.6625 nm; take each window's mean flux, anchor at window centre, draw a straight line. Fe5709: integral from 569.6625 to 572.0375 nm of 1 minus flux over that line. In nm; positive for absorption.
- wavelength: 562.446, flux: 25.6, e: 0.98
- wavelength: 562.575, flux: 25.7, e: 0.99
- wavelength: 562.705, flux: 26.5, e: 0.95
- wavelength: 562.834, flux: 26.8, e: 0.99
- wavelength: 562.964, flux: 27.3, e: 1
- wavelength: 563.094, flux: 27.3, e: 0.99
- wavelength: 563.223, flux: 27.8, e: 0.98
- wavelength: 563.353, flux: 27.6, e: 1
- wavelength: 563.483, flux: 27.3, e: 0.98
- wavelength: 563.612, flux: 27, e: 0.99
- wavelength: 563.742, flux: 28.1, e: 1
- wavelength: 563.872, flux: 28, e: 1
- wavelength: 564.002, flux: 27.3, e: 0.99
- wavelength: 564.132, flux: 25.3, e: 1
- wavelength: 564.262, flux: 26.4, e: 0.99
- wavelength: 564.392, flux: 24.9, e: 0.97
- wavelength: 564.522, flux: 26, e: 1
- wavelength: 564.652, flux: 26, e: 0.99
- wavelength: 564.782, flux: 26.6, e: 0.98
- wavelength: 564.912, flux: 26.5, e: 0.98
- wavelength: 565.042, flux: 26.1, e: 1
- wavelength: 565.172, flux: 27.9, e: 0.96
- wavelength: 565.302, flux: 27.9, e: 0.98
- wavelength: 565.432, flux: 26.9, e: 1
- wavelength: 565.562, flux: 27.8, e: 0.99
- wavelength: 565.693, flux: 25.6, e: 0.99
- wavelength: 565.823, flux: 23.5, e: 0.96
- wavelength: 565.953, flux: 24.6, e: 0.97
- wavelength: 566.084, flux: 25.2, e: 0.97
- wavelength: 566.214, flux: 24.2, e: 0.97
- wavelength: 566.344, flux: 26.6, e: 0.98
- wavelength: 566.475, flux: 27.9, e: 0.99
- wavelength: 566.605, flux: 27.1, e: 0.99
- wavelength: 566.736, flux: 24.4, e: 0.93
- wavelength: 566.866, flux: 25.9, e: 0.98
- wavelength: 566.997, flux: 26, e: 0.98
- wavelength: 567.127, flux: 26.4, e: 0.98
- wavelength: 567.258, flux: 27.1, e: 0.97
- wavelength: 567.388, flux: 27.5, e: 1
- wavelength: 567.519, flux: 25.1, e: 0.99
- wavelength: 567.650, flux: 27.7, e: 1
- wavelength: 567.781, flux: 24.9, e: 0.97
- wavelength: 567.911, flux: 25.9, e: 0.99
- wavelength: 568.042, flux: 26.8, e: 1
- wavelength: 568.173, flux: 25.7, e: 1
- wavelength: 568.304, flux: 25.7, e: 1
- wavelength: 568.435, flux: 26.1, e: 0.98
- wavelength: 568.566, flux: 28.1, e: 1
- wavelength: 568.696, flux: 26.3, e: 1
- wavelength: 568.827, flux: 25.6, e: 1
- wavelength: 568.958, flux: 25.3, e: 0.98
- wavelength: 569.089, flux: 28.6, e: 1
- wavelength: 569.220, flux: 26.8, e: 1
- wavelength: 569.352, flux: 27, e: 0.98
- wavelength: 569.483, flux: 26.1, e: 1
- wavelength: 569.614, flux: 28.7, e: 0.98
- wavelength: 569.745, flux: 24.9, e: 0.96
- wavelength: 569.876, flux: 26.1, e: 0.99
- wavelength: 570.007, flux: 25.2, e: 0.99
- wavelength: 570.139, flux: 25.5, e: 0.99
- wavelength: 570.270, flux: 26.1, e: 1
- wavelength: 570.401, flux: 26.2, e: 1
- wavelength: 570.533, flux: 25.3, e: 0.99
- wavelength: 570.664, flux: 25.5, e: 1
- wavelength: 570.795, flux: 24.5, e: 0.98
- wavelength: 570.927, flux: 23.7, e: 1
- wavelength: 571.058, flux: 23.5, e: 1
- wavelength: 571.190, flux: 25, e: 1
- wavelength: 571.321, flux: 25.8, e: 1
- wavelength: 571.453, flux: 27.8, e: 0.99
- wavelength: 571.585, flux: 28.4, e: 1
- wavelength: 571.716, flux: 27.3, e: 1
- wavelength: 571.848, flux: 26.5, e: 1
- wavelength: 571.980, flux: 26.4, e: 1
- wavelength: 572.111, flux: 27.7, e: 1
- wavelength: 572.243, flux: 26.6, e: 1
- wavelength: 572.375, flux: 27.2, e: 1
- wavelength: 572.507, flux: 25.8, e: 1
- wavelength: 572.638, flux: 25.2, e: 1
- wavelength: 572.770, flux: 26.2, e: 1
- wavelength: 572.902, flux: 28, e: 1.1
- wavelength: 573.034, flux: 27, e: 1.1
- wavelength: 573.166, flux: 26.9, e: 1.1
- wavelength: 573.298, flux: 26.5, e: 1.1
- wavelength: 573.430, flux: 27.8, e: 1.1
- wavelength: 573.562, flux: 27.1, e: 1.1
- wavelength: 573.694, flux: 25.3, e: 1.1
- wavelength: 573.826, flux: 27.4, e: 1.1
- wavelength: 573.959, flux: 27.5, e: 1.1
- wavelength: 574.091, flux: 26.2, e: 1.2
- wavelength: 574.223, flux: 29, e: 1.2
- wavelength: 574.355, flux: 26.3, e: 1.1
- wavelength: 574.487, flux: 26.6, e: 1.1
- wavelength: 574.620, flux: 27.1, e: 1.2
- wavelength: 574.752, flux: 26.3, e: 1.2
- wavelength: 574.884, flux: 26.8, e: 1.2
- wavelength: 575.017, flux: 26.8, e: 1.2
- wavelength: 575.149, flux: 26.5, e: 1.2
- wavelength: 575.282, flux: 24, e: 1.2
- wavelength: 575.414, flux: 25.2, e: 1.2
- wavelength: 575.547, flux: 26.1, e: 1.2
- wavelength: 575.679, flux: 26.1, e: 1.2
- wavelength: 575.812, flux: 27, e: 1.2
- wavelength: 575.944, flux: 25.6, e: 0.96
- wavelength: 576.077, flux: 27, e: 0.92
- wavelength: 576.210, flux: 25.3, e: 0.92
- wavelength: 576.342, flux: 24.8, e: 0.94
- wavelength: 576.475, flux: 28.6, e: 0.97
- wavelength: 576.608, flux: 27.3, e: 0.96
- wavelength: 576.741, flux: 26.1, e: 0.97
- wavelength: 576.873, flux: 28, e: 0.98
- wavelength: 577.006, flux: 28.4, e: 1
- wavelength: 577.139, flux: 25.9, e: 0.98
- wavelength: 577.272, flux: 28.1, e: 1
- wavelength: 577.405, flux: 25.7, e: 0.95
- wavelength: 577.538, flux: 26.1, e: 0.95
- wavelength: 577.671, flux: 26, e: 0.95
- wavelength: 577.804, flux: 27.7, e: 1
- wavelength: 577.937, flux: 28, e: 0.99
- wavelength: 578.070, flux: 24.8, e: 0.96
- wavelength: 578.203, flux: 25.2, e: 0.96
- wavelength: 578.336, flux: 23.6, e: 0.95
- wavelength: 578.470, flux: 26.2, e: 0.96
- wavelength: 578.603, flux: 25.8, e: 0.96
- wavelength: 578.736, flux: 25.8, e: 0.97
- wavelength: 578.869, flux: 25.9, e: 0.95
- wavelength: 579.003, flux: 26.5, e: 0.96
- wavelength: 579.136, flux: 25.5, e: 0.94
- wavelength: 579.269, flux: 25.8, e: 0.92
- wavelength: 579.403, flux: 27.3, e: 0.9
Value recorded 0.08 nm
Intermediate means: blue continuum 26.5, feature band 25.8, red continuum 26.7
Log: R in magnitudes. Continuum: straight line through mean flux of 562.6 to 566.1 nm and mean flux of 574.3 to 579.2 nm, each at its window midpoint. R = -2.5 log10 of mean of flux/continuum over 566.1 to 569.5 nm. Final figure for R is 0.008 mag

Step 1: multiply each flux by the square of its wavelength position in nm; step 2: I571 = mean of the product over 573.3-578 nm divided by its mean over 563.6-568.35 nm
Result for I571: 1.1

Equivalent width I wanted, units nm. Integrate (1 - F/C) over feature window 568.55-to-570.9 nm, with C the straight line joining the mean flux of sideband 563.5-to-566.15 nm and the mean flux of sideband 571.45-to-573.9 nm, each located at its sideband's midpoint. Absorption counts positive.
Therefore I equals 0.05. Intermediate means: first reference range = 26.4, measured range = 26.1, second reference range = 26.9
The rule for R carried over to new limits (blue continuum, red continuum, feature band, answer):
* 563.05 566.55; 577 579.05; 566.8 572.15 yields 0.008 mag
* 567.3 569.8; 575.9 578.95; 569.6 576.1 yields 0.004 mag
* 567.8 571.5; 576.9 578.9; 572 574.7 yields -0.031 mag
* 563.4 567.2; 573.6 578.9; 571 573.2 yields -0.007 mag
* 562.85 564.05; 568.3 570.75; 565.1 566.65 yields 0.030 mag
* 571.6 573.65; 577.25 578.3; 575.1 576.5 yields 0.024 mag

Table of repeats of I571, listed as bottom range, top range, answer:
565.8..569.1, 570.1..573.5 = 1.02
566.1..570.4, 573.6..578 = 1.04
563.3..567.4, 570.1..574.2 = 1.02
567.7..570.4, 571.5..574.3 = 1.04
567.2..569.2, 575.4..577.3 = 1.04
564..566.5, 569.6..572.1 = 1.01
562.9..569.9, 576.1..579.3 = 1.03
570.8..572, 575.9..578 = 1.05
